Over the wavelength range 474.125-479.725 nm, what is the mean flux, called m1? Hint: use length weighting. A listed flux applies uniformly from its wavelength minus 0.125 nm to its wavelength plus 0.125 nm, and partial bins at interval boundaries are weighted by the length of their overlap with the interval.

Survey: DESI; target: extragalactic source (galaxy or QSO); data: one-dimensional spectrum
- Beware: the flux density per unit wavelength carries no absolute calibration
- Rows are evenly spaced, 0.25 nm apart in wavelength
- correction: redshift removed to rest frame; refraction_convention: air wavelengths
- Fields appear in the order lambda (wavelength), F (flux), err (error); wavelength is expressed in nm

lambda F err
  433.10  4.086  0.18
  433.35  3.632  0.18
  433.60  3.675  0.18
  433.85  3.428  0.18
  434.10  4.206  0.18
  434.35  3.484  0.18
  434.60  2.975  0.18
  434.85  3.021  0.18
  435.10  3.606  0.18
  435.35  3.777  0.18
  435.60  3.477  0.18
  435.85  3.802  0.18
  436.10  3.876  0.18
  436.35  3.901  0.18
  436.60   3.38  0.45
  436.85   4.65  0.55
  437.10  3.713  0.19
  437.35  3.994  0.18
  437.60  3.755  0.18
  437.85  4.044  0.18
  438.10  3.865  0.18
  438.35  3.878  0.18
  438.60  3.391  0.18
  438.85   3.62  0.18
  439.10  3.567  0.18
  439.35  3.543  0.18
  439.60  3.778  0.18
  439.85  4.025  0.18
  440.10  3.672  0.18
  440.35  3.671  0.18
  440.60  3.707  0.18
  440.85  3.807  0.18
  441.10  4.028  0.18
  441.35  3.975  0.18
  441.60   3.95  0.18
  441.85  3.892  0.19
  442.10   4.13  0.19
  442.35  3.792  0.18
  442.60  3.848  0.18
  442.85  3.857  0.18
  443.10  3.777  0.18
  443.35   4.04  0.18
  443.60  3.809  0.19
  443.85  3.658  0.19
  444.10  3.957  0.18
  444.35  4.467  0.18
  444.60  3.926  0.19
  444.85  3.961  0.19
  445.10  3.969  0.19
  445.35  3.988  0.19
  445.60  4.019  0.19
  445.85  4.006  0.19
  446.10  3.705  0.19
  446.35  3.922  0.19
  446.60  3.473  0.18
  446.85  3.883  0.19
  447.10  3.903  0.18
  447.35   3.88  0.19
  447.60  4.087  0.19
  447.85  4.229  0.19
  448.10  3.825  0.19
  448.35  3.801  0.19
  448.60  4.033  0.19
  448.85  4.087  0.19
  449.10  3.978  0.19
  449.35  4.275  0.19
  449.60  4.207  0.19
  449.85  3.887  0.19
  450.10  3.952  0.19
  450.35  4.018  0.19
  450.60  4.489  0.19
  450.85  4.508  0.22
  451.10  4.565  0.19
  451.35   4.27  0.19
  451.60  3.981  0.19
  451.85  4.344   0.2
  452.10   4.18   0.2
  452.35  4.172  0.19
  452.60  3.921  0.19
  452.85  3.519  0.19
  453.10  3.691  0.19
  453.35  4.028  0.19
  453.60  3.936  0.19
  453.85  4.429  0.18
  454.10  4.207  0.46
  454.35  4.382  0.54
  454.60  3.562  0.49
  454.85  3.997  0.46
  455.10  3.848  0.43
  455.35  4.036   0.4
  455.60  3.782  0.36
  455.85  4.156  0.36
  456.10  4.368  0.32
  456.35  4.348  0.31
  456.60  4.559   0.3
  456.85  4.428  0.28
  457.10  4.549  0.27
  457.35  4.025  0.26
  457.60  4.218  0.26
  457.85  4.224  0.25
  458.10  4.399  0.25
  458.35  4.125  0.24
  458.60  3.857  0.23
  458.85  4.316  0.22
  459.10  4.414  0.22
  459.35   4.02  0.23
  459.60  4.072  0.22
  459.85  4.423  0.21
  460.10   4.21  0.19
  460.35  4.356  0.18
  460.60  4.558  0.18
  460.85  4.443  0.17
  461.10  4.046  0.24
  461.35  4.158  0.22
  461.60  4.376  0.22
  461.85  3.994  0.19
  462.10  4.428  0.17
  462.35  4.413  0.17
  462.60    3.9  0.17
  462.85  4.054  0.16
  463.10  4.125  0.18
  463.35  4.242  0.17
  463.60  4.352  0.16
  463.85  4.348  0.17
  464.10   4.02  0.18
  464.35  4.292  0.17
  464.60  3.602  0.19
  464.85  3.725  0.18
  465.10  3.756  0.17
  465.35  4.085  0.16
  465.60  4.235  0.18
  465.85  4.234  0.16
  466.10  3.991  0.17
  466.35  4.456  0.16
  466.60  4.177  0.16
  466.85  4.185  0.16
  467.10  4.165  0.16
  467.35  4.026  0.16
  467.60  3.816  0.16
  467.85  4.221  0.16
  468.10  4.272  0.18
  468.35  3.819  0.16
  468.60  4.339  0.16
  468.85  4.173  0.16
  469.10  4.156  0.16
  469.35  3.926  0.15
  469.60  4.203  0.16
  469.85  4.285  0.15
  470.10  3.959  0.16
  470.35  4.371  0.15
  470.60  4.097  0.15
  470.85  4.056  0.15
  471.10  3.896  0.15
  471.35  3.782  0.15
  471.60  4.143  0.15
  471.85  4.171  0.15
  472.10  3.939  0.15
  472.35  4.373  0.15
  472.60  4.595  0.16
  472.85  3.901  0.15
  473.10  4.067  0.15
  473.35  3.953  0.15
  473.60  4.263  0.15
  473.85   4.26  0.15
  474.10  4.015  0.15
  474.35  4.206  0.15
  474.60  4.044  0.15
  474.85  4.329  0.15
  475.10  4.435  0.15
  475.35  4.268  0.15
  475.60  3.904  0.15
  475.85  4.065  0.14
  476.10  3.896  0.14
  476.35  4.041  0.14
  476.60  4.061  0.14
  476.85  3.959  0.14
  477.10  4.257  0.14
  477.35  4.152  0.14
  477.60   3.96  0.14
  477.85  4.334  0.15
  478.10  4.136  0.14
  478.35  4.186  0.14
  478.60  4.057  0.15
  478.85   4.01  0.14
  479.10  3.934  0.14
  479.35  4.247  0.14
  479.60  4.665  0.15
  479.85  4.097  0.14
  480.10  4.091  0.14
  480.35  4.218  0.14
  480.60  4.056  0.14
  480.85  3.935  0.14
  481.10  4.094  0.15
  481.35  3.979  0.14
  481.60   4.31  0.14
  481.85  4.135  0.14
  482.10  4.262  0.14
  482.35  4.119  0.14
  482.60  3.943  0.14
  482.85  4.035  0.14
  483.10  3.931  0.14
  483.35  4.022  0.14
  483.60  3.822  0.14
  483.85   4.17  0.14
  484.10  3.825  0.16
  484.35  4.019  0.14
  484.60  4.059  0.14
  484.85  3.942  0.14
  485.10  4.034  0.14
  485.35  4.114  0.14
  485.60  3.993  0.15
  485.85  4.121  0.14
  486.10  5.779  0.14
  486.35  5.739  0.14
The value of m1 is 4.14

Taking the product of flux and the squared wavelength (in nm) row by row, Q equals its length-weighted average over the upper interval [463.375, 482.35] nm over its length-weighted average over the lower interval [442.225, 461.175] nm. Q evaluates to 1.11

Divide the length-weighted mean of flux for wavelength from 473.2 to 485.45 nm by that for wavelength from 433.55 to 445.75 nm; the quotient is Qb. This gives 1.08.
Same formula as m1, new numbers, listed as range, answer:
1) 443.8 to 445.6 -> 4.01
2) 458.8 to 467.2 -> 4.18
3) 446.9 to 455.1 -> 4.07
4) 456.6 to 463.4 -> 4.24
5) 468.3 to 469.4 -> 4.11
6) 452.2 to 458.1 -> 4.11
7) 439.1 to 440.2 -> 3.74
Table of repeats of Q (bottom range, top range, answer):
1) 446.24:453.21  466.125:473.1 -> 1.11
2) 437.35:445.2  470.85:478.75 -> 1.24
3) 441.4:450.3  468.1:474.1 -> 1.16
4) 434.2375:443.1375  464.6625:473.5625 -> 1.25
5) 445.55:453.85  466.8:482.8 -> 1.14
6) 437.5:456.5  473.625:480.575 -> 1.19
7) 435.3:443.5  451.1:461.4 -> 1.17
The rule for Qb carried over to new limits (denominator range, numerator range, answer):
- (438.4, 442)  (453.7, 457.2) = 1.11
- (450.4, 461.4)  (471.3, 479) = 0.99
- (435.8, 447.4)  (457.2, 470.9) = 1.08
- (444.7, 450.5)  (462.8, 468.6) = 1.04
